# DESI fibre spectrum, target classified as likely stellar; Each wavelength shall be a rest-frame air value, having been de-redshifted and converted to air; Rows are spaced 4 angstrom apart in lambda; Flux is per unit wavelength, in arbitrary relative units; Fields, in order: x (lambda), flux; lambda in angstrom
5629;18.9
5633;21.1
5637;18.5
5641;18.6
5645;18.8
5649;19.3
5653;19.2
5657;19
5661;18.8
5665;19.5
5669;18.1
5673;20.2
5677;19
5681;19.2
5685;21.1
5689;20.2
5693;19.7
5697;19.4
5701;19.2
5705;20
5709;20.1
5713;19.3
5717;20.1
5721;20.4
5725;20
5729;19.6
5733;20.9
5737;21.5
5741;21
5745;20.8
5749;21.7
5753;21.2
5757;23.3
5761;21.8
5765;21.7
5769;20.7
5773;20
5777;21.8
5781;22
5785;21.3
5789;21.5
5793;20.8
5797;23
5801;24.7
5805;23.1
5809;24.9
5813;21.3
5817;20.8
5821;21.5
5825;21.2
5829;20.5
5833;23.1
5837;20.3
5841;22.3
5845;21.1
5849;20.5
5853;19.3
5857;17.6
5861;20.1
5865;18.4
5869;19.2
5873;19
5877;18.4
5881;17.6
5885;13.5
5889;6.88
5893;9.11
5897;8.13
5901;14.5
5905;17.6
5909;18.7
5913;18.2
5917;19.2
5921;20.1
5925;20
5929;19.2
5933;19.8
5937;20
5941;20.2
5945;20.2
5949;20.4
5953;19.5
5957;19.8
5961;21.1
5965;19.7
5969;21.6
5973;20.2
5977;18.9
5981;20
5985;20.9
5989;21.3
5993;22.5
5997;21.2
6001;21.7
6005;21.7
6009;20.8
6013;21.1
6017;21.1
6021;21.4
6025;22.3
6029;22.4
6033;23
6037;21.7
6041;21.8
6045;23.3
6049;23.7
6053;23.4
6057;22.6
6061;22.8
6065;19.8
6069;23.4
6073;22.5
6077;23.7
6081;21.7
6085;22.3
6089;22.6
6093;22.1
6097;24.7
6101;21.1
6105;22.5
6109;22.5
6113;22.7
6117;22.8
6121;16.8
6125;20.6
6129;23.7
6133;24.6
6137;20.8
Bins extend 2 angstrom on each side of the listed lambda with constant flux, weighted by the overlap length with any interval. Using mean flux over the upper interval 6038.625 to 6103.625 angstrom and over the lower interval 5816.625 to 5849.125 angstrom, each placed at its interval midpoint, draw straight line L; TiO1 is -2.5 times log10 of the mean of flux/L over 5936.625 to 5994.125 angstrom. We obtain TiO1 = 0.083 mag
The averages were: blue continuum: 21.3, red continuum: 22.6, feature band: 20.4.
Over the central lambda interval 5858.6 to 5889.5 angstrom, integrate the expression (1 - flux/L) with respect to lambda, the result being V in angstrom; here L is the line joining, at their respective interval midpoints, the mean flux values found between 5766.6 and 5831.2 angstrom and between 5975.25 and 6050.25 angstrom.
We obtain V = 6.6 angstrom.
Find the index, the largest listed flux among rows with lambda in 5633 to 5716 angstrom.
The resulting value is 21.1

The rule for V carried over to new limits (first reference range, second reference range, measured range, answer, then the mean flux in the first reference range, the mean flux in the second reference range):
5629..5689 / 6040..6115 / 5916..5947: 2.3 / 19.3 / 22.6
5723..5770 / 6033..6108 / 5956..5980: 2.1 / 21.2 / 22.6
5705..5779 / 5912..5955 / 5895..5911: 4.2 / 20.9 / 19.7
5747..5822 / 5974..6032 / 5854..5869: 2.0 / 22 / 21.2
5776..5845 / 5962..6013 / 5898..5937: 5.3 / 22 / 20.9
